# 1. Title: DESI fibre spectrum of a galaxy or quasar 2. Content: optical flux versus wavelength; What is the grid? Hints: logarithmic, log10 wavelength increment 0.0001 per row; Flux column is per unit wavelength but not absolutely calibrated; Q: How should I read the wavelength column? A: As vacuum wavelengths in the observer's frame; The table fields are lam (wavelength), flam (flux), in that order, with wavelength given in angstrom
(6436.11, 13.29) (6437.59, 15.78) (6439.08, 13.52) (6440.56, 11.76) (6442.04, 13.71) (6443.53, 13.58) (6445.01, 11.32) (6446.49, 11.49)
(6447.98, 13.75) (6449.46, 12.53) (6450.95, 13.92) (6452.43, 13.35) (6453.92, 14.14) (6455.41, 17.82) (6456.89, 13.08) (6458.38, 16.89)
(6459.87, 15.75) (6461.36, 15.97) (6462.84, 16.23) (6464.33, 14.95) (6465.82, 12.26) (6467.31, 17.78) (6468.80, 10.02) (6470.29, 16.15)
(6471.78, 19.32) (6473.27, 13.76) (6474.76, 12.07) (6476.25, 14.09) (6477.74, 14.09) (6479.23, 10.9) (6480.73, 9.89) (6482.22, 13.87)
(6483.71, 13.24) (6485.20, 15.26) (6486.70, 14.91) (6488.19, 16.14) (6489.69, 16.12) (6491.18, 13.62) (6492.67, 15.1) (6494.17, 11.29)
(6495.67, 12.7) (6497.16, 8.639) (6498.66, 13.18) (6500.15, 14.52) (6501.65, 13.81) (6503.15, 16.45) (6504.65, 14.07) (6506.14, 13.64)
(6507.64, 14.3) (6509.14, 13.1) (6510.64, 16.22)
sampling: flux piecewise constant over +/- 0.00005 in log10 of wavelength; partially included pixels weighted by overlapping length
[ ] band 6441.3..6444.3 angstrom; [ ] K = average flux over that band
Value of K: 13.6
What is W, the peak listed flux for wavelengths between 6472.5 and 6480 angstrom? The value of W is 14.09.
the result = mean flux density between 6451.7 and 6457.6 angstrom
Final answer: 14.6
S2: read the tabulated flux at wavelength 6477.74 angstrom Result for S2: 14.09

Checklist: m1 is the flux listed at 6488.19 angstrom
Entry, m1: 16.14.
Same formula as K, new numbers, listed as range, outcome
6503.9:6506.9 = 13.9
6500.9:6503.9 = 15.1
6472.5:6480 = 13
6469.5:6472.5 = 17.6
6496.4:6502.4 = 12.5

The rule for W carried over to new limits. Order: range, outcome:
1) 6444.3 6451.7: 13.92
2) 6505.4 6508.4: 14.3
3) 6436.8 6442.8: 15.78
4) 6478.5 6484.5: 13.87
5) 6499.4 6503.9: 16.45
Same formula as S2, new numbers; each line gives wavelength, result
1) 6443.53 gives 13.58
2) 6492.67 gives 15.1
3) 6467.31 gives 17.78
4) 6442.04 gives 13.71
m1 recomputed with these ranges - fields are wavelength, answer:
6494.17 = 11.29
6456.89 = 13.08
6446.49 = 11.49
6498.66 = 13.18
